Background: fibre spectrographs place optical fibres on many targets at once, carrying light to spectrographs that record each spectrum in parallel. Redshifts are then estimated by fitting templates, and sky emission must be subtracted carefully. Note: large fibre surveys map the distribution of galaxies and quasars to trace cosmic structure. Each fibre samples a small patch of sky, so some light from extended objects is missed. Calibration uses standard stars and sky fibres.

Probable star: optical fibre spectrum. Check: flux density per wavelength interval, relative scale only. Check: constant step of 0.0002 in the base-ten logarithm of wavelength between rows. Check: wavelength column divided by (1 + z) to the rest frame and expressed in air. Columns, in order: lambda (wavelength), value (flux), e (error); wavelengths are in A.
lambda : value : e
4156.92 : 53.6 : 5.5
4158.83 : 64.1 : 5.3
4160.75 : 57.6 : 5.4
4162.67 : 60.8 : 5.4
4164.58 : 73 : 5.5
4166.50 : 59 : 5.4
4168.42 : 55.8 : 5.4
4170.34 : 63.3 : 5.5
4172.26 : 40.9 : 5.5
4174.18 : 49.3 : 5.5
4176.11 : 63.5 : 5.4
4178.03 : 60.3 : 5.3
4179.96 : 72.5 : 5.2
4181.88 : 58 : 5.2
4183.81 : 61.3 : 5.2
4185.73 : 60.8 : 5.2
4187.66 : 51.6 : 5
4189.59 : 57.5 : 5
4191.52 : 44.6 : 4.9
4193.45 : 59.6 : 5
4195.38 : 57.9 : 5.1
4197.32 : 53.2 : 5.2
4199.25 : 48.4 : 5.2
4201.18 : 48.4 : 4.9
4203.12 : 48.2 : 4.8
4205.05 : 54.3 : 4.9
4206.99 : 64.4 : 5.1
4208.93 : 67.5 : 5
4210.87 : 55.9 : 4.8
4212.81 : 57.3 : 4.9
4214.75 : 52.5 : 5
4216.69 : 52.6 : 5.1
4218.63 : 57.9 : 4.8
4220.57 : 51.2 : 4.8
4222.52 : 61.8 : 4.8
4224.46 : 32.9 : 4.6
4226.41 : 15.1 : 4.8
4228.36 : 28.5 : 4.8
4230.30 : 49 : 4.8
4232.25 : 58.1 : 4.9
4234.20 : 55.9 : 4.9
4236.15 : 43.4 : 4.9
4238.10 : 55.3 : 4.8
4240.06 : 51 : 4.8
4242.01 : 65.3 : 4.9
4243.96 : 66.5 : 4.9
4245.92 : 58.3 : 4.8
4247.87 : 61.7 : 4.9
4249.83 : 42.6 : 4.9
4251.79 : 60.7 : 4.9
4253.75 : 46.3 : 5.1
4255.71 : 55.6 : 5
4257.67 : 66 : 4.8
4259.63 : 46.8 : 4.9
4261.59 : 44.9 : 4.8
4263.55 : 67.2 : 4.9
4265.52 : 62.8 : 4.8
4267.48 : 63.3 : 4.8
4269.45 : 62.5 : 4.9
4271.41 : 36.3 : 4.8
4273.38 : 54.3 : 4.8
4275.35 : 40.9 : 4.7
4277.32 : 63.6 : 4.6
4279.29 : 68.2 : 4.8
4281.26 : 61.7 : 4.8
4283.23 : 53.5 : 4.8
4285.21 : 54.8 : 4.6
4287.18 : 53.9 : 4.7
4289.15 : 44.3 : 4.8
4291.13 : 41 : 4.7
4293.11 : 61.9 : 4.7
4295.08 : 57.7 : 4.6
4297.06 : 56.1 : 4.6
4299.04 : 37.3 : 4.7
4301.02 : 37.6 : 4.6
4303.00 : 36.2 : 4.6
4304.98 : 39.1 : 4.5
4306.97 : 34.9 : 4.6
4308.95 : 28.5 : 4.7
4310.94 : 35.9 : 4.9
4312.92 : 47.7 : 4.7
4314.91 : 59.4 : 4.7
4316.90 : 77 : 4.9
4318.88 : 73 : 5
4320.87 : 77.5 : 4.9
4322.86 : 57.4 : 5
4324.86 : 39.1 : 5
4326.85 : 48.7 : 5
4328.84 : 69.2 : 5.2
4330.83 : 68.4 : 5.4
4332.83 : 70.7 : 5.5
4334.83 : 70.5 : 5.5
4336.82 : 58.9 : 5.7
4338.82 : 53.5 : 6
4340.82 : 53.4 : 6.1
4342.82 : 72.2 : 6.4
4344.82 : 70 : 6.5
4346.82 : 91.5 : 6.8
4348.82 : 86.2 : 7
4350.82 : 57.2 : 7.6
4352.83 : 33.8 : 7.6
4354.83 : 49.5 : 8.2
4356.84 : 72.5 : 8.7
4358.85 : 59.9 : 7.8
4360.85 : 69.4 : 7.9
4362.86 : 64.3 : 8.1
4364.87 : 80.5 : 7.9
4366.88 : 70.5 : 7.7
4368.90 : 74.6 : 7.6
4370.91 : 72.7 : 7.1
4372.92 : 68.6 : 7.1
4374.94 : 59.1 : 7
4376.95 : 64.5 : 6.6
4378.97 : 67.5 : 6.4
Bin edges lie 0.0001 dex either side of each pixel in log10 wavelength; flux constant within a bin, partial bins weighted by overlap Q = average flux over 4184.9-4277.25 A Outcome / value 53.2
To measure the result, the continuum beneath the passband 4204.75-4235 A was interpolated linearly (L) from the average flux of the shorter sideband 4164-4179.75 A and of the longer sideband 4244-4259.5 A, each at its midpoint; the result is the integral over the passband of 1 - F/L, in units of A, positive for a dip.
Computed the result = 3.29 A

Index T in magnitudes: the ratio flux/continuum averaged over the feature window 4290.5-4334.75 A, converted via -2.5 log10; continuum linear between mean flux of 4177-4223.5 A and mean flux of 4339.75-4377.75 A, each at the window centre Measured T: 0.205 mag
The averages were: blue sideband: 56.6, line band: 53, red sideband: 66.9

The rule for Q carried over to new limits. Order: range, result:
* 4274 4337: 53.8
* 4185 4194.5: 54.7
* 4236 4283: 56.2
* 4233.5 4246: 56.4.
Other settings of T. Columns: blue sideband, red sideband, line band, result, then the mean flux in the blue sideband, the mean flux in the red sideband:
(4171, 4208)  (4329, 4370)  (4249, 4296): 0.123 mag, 55.6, 66.4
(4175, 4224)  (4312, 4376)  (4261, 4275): 0.093 mag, 56.6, 64.9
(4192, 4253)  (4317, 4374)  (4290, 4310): 0.375 mag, 52.7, 65.7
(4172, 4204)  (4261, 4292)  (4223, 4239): 0.273 mag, 55.4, 54.7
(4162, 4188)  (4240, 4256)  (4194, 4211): 0.058 mag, 59.5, 56.8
